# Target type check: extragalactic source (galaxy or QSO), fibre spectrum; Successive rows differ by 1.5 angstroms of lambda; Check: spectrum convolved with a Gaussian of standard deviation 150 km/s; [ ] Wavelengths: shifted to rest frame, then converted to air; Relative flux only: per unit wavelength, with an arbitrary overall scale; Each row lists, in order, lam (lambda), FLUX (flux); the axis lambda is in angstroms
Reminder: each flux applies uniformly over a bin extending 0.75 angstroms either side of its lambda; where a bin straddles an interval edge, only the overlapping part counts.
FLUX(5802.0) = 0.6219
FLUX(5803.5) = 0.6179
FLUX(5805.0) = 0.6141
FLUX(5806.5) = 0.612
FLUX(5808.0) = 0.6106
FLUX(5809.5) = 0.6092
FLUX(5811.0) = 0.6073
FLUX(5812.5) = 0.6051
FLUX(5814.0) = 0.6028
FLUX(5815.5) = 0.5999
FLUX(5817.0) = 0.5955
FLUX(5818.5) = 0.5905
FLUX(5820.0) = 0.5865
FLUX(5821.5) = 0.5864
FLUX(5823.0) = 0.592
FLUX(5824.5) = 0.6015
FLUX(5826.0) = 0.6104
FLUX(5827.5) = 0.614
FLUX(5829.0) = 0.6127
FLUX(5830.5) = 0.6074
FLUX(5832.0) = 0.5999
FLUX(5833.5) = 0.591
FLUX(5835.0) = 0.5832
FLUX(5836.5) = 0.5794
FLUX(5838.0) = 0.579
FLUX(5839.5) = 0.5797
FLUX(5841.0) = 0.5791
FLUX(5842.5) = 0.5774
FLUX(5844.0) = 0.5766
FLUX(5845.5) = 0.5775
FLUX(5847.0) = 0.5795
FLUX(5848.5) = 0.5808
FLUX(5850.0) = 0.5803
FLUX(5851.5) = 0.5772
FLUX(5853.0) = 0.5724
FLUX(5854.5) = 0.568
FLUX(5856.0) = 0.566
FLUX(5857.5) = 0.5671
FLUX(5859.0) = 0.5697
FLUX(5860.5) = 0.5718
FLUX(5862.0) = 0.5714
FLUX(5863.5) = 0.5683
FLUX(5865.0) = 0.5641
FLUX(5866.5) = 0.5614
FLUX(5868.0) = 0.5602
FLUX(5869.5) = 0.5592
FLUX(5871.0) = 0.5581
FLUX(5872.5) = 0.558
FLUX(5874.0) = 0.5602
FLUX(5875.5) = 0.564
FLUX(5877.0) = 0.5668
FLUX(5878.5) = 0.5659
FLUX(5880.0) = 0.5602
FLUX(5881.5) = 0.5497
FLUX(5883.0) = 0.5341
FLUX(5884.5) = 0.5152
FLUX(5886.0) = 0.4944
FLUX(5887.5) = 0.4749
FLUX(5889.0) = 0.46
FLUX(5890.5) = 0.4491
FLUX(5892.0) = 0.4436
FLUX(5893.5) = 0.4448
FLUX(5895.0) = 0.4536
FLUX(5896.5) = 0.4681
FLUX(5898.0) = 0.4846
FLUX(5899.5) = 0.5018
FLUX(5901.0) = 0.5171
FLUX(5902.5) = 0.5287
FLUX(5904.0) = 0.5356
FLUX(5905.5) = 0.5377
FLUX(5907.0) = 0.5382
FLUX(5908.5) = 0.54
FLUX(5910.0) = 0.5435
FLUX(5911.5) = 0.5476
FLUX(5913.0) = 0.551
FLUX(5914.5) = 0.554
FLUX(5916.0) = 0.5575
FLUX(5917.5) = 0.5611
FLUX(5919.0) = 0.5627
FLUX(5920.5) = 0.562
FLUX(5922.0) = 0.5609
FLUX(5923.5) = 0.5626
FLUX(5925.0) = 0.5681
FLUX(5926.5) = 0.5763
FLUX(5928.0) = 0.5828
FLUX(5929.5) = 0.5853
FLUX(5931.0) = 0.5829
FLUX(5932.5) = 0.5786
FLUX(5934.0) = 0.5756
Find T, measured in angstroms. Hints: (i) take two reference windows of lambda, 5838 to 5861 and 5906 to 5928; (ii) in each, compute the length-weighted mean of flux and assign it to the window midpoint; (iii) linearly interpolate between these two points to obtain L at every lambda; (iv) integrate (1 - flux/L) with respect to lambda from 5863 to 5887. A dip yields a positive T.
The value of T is 0.7 angstroms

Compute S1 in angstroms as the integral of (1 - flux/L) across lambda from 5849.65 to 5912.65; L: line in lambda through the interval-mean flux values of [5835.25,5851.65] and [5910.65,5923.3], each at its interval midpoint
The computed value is 3.7 angstroms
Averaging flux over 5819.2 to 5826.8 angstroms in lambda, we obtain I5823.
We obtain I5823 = 0.595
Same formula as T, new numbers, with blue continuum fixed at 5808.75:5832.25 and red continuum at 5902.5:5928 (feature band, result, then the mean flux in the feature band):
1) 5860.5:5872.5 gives 0.3 angstroms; 0.563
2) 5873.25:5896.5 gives 2.5 angstroms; 0.508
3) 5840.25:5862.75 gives 0.4 angstroms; 0.574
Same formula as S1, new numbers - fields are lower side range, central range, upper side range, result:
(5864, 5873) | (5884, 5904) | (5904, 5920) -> 2.61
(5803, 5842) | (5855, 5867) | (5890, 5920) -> -0.15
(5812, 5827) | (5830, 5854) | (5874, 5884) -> -0.02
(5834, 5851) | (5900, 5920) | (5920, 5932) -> 1.06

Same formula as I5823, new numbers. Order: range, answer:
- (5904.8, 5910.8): 0.54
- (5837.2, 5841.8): 0.579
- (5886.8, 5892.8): 0.457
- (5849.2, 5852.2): 0.579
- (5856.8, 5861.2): 0.57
